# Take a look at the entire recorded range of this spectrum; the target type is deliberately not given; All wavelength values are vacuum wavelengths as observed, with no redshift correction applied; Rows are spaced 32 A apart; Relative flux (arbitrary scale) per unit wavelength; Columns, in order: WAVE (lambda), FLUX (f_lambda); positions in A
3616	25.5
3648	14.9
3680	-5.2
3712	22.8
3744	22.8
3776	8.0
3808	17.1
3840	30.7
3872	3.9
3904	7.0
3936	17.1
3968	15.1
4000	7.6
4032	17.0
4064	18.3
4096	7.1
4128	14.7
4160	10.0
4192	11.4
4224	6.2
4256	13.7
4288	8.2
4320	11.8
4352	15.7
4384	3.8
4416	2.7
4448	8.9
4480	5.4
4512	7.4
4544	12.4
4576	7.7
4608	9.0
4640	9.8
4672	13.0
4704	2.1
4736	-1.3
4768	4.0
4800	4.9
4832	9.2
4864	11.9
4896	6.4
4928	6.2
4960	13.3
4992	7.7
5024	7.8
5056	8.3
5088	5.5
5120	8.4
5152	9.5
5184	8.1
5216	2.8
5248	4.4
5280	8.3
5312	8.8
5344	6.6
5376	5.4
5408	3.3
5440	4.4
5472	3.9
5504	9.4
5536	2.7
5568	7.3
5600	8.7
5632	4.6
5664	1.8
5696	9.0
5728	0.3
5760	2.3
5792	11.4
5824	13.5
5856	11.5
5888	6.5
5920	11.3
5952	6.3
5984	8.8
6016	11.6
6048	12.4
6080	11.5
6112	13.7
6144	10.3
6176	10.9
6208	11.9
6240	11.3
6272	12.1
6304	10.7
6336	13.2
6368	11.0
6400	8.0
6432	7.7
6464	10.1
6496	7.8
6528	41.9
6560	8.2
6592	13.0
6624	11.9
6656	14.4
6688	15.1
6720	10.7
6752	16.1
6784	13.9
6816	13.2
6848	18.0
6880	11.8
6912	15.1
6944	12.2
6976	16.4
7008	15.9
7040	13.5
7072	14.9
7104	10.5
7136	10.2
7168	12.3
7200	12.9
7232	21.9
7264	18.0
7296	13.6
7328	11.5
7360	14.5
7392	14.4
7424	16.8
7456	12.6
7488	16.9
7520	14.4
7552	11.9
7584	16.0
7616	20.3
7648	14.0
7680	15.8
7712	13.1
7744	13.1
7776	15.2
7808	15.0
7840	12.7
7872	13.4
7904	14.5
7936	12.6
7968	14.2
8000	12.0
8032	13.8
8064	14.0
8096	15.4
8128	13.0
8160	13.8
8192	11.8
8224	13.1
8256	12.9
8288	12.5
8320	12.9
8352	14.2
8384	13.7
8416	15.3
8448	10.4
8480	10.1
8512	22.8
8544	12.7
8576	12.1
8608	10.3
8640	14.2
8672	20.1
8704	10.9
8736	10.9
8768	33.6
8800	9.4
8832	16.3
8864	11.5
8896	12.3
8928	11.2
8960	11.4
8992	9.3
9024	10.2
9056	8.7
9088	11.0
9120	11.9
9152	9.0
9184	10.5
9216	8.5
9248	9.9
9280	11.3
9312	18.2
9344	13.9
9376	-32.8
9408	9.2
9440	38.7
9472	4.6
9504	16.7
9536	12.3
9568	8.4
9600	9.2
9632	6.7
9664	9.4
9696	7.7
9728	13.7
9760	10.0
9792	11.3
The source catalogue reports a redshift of 0.75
